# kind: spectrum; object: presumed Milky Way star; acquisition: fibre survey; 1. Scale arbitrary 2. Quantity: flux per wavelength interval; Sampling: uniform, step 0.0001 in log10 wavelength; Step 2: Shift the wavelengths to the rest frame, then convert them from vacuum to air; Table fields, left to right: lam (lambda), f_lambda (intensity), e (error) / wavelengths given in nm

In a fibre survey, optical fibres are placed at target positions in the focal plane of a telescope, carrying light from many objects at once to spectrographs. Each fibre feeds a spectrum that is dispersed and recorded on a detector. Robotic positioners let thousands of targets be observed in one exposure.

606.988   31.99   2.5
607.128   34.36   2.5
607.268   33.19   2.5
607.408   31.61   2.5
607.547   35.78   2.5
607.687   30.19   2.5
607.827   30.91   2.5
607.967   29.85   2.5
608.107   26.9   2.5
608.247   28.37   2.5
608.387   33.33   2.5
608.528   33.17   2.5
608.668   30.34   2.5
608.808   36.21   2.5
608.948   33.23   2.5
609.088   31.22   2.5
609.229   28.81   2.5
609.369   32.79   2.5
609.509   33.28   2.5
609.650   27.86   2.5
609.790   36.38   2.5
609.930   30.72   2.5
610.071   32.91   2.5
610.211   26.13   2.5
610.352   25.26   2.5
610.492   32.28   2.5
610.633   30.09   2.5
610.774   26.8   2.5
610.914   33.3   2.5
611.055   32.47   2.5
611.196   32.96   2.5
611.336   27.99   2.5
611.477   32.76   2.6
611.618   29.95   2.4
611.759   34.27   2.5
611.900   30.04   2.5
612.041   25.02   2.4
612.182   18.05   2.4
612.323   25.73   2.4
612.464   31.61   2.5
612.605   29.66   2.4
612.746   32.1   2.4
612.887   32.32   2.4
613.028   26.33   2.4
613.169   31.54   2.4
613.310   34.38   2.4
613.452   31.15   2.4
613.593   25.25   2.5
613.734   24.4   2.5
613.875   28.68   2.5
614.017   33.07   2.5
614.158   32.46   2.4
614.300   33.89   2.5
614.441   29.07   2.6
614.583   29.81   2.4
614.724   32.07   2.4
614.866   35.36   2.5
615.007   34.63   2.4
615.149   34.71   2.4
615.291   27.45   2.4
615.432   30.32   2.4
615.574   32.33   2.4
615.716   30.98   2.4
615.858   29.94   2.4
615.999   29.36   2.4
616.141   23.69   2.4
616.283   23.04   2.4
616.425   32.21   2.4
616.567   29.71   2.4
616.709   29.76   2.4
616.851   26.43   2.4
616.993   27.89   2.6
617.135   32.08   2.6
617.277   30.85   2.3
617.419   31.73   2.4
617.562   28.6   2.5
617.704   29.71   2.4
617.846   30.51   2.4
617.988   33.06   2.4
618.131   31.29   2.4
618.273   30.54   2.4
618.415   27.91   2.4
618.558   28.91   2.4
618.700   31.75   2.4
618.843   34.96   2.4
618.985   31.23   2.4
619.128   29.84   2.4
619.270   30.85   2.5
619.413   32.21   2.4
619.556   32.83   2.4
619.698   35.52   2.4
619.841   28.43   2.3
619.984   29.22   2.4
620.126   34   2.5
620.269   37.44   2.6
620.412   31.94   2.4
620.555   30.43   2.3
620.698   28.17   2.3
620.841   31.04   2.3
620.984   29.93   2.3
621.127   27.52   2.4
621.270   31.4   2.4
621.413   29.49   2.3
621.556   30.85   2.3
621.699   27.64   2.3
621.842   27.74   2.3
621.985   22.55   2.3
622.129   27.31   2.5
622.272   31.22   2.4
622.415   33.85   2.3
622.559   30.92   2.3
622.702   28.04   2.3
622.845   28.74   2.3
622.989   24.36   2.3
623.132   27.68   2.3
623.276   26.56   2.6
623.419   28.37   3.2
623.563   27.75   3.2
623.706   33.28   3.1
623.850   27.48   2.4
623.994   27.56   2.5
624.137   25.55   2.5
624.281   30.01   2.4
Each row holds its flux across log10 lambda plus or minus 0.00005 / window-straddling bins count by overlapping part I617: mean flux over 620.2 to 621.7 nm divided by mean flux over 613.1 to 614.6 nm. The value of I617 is 1.01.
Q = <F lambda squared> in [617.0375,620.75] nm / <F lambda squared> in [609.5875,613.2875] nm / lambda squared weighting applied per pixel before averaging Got 1.07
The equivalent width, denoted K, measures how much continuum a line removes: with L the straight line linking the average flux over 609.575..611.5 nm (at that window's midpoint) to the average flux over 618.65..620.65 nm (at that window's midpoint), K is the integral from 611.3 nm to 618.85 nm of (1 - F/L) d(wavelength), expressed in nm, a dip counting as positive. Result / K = 0.32 nm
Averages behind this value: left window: 30.5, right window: 32.1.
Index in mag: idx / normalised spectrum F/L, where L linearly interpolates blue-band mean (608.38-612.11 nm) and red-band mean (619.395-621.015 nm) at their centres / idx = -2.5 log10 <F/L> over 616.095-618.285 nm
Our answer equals 0.074 mag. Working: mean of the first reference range 31.1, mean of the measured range 29.5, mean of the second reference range 31.8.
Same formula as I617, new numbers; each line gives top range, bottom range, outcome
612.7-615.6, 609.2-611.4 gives 1.01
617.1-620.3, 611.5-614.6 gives 1.06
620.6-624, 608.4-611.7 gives 0.92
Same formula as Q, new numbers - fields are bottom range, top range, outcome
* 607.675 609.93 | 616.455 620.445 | 1.02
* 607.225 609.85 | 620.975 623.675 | 0.94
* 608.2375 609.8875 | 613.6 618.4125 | 0.96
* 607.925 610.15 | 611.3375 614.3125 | 0.95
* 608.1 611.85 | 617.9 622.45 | 1.02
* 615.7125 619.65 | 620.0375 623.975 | 0.99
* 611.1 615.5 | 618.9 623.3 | 1.02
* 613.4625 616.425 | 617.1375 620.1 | 1.04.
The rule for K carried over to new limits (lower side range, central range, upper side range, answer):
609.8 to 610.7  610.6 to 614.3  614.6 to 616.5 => 0.05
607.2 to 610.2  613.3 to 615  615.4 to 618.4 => -0.03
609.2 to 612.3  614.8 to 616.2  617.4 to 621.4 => -0.02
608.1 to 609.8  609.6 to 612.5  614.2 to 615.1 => 0.21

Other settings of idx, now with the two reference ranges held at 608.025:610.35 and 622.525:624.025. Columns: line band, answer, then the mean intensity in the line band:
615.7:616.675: 0.05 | 28.3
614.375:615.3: -0.08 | 32.2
